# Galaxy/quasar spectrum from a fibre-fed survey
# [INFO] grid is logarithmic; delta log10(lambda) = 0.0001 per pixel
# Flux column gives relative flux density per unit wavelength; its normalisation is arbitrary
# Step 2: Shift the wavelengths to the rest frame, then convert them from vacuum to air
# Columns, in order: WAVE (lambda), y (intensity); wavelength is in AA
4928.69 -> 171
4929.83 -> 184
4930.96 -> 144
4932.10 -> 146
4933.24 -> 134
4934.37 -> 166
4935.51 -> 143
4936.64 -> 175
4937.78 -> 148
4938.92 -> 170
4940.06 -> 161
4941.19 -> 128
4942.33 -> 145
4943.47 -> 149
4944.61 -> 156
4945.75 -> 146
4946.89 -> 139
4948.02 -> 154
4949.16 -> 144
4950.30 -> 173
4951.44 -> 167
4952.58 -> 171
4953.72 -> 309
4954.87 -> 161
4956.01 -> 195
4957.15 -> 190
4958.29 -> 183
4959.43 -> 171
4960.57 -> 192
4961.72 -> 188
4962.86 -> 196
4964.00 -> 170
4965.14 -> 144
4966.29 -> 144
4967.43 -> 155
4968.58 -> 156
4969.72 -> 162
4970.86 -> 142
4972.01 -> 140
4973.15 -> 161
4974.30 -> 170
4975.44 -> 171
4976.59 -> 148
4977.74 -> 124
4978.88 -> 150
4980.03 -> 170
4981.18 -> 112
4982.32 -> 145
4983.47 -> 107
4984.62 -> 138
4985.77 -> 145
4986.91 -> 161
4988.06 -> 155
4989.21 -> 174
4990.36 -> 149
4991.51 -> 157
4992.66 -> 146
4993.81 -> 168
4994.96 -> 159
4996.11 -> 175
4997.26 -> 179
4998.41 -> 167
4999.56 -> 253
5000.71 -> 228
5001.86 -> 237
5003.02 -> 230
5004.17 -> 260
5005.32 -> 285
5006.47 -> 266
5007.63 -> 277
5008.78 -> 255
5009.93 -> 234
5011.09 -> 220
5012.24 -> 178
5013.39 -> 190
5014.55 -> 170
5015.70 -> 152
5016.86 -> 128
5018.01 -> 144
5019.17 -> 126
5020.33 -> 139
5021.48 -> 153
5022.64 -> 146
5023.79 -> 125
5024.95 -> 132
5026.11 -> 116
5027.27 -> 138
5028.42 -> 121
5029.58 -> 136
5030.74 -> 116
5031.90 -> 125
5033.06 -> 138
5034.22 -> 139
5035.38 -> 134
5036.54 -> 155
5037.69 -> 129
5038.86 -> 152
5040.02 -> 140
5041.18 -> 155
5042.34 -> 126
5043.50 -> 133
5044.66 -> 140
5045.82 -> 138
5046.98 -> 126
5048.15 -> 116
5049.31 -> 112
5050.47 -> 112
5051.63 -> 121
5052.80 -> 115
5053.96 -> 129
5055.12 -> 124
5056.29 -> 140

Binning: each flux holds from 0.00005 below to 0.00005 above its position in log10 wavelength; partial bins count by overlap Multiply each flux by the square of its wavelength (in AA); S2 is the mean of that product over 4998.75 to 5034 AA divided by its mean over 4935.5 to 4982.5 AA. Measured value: 1.1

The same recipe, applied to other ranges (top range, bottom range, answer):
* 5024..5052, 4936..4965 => 0.80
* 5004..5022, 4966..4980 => 1.31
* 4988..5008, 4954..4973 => 1.22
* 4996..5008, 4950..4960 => 1.24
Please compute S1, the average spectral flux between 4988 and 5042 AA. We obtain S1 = 171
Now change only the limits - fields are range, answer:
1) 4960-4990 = 155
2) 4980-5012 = 191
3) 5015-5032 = 134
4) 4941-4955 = 166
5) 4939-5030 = 170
